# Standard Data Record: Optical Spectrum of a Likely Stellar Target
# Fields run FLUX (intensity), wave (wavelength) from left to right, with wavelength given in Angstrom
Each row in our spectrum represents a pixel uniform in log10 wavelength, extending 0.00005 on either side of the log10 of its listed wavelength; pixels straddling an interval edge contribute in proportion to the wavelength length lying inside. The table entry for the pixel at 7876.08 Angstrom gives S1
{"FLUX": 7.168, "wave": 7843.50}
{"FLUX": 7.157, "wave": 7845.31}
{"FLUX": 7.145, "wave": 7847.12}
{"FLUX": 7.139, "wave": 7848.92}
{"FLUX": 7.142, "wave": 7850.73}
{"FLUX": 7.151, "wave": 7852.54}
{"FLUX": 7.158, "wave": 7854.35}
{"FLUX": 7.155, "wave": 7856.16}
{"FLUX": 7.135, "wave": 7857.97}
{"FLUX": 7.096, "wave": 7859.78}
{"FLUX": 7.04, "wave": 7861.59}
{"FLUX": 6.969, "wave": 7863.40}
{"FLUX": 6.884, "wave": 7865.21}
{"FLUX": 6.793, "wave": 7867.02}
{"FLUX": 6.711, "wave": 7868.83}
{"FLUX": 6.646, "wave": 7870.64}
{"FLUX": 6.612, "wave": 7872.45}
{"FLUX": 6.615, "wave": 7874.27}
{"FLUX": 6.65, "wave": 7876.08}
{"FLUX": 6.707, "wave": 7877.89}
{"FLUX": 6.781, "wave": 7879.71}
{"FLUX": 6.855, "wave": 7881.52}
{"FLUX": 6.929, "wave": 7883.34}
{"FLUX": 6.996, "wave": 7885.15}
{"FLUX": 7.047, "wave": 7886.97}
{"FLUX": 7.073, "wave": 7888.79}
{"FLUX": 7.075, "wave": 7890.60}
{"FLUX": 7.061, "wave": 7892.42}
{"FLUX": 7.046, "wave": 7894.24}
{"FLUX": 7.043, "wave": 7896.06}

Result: 6.65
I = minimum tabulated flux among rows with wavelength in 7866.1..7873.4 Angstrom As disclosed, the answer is 6.612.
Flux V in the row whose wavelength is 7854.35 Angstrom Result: 7.158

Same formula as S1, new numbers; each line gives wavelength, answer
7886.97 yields 7.047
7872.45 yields 6.612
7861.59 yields 7.04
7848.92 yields 7.139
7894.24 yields 7.046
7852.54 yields 7.151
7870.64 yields 6.646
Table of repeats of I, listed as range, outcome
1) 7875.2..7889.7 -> 6.65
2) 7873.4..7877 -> 6.615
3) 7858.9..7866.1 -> 6.884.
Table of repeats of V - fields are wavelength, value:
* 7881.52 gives 6.855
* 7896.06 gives 7.043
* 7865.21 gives 6.884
